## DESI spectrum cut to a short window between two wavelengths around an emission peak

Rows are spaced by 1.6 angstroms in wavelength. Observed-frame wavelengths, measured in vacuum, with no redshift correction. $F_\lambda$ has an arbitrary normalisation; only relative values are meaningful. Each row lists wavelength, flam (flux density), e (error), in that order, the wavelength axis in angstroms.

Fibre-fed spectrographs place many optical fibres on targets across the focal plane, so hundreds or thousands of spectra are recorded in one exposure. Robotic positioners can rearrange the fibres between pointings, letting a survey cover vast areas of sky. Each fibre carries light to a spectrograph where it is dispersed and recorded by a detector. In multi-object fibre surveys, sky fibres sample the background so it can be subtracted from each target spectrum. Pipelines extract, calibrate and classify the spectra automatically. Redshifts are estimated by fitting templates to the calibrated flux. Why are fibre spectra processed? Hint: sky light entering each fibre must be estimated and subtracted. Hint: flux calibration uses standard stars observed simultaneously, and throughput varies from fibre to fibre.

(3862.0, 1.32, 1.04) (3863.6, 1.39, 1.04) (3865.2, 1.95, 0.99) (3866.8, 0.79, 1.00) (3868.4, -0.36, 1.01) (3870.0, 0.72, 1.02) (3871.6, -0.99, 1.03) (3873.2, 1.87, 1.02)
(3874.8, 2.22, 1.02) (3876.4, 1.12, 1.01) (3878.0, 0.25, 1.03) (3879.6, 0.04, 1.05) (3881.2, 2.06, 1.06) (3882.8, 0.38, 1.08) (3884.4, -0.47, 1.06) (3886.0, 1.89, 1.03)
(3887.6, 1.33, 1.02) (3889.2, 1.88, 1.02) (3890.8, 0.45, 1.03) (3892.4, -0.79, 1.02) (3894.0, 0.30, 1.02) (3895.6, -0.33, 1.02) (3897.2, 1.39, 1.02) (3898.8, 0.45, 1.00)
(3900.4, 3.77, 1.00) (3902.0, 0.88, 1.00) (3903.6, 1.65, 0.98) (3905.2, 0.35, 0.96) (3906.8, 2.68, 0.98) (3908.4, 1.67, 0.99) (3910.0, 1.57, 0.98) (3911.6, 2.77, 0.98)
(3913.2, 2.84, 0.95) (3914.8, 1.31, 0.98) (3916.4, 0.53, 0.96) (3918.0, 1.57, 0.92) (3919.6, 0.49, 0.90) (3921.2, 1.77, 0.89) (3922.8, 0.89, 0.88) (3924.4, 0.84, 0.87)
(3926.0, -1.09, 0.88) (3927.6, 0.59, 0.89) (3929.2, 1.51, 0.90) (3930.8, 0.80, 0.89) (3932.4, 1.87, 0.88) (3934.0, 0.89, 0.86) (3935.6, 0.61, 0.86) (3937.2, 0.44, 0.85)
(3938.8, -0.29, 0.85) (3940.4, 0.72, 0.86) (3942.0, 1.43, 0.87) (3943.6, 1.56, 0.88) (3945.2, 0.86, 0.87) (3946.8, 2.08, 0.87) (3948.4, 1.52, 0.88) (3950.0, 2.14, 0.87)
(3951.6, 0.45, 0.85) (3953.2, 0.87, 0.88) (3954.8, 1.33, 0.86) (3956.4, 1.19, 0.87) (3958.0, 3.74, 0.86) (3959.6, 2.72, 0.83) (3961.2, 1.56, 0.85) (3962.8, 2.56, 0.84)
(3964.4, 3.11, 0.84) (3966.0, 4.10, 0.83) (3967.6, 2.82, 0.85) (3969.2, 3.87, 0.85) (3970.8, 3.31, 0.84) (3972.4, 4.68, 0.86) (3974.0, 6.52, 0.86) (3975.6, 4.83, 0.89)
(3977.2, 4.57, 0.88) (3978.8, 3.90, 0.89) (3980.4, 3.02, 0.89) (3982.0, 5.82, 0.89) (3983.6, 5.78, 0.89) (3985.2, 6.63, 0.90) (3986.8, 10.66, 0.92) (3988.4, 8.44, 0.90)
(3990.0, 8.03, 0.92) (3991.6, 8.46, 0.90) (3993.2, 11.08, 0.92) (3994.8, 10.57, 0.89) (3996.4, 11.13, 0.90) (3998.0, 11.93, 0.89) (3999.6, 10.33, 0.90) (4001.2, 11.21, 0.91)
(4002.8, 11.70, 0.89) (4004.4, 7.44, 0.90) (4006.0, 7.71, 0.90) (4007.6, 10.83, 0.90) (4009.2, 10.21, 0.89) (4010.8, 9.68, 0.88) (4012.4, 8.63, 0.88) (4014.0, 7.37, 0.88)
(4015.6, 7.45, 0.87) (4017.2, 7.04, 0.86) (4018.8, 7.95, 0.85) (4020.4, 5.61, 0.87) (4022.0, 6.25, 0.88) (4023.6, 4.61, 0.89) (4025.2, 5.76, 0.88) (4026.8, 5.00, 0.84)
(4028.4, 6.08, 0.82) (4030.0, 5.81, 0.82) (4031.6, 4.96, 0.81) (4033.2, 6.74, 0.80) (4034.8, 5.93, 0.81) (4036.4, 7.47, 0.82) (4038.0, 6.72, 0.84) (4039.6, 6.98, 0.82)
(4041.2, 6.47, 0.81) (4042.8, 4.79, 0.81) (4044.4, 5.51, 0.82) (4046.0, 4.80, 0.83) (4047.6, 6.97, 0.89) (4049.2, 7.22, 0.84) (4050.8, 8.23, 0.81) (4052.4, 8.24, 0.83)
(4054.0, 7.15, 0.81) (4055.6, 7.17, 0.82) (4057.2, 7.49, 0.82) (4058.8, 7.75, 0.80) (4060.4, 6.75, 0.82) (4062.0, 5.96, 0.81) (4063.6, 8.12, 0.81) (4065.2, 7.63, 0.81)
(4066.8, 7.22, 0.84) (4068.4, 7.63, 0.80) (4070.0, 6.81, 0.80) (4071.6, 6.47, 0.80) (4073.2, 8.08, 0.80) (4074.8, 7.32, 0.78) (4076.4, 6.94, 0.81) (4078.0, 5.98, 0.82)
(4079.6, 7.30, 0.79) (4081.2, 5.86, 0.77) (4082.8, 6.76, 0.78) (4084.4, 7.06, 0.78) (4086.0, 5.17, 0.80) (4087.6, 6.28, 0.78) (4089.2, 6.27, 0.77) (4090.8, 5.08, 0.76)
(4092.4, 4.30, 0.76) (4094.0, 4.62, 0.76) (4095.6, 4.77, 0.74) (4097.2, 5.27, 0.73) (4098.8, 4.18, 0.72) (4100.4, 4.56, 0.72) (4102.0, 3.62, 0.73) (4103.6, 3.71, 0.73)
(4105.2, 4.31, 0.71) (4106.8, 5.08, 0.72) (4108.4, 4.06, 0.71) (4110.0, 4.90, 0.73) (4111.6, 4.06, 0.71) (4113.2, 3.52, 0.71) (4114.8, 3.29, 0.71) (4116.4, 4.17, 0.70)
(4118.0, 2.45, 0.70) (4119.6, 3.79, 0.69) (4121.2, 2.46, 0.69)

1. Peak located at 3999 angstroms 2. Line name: Ly-alpha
